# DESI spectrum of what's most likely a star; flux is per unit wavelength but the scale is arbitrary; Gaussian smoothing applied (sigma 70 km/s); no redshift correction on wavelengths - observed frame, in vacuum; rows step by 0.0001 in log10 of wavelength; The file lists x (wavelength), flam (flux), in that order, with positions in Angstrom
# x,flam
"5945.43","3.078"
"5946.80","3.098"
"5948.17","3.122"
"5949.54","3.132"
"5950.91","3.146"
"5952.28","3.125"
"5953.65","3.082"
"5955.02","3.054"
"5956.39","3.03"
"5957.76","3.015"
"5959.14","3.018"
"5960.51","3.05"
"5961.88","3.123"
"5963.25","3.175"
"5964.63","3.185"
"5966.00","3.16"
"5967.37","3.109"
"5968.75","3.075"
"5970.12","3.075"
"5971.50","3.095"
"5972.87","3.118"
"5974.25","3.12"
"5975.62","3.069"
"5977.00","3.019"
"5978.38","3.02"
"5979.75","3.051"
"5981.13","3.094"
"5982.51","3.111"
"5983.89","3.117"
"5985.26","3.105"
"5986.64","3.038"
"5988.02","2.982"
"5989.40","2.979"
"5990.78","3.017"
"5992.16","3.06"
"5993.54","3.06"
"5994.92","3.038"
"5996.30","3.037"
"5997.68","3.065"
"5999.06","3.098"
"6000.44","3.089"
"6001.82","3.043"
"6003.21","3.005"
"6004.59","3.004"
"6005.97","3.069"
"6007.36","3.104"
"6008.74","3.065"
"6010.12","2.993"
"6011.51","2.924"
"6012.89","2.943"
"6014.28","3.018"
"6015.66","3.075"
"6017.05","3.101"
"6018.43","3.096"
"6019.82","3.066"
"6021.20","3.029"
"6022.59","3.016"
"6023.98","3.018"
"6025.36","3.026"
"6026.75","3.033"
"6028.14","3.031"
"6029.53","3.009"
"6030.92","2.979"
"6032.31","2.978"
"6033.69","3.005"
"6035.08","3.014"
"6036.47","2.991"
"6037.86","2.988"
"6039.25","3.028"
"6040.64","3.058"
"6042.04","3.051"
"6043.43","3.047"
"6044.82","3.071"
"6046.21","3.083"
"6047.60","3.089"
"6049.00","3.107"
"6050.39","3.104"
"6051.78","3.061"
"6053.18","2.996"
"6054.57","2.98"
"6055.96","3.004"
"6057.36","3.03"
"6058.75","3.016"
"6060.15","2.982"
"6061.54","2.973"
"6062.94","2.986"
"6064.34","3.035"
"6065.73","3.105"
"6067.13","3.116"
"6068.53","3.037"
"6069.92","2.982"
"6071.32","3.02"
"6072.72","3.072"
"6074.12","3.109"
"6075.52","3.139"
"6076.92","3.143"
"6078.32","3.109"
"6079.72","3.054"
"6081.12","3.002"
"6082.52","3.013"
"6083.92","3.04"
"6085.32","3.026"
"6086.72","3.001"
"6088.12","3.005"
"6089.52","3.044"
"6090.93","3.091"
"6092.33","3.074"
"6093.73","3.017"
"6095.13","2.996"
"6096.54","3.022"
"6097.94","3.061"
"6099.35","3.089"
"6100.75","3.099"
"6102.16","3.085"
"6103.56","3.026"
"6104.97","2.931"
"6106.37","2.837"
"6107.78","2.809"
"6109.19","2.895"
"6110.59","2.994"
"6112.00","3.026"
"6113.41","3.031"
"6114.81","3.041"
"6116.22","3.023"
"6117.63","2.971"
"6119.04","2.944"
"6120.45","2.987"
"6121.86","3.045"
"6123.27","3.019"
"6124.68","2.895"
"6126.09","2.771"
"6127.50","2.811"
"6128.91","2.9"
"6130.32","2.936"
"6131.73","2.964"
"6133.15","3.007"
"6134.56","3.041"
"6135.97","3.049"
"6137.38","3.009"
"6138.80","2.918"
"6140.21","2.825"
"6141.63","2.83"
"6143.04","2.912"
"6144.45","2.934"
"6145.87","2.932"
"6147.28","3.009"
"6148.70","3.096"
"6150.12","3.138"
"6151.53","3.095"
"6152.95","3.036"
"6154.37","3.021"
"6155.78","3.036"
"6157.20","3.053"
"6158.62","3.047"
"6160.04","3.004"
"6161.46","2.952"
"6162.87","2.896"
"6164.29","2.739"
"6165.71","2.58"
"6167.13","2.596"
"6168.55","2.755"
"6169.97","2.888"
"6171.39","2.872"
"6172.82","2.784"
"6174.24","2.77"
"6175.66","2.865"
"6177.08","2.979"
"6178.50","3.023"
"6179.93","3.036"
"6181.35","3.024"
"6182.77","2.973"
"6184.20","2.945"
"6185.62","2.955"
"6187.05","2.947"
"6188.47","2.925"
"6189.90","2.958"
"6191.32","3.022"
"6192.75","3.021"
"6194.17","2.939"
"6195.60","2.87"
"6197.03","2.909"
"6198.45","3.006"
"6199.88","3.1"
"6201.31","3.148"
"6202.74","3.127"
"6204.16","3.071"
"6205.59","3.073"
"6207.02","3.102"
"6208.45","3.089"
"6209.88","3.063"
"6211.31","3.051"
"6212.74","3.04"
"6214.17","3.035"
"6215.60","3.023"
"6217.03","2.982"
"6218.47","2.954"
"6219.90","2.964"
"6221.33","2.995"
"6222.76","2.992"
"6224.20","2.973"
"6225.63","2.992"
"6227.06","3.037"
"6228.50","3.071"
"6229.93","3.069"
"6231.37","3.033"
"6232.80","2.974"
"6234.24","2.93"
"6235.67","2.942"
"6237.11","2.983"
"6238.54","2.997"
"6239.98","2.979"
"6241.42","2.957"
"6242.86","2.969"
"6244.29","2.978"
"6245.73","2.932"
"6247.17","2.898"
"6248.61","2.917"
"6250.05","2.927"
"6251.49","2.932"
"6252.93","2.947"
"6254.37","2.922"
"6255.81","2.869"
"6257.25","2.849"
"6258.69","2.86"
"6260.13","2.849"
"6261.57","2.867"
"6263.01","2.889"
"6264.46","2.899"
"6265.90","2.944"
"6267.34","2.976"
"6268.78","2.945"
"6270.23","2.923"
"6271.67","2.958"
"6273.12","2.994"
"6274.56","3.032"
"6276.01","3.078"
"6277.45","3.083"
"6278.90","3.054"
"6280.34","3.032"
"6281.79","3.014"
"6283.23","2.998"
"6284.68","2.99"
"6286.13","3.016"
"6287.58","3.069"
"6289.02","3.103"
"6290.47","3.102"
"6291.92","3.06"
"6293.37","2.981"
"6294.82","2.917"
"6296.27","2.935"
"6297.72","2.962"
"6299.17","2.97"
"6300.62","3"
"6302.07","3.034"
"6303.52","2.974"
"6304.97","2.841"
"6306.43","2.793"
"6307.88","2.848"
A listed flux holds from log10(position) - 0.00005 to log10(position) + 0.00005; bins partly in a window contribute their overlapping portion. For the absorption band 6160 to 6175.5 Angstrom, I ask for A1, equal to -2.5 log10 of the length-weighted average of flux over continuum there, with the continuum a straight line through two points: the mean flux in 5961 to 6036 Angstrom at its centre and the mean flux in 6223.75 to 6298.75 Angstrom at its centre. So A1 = 0.08 mag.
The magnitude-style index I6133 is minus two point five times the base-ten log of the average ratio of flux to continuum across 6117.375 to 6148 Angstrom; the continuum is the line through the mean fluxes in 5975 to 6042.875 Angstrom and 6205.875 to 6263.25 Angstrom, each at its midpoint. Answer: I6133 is 0.02 mag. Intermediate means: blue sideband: 3.04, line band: 2.94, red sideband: 2.97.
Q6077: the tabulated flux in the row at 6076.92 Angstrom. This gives 3.143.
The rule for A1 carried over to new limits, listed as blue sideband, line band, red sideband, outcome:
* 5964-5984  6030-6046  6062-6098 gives 0.02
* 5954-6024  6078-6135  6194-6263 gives 0.01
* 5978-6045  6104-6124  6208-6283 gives 0.01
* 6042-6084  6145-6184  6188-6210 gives 0.04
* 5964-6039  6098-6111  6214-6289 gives 0.01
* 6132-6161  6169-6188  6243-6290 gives 0.02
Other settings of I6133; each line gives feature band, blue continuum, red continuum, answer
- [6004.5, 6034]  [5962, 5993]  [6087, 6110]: 0.010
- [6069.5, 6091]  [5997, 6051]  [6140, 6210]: -0.015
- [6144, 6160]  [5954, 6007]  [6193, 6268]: -0.010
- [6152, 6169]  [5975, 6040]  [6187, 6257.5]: 0.039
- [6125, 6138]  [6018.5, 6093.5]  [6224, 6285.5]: 0.025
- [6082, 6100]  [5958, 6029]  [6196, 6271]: -0.004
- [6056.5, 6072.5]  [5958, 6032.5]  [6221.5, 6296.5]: 0.003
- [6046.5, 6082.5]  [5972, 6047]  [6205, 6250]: -0.007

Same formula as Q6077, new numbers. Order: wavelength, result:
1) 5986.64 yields 3.038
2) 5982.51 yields 3.111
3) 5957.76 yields 3.015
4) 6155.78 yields 3.036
